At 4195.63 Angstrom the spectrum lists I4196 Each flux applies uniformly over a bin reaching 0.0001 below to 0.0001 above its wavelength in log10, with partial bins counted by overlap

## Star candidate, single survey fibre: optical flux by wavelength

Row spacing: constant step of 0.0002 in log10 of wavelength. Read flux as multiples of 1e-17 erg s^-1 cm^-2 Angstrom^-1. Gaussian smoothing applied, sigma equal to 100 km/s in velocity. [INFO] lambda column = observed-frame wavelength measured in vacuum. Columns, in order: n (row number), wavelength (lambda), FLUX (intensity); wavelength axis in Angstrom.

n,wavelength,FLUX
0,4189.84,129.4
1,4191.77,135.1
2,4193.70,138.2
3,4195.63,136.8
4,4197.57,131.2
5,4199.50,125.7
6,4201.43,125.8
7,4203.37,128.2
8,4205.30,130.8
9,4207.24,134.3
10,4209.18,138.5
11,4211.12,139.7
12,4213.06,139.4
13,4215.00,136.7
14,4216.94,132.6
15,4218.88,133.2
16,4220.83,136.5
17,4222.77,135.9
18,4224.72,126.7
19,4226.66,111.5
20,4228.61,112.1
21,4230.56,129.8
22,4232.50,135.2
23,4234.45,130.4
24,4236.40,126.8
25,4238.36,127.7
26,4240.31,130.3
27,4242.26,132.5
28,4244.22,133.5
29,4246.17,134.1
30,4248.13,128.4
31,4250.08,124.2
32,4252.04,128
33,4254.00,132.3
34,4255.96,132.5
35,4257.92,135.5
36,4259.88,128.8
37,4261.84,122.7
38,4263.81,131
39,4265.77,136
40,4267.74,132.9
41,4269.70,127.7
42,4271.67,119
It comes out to 136.8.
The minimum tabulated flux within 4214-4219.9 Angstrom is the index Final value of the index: 132.6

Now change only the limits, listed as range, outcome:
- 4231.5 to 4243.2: 126.8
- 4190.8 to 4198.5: 131.2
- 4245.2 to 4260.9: 124.2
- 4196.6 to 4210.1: 125.7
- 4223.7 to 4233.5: 111.5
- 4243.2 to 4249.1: 128.4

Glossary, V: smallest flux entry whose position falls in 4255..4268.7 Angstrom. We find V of 122.7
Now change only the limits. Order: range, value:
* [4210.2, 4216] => 136.7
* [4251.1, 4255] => 128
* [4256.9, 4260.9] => 128.8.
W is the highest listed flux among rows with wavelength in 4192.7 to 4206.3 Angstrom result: 138.2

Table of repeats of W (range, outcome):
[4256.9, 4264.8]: 135.5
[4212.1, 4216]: 139.4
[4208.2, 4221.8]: 139.7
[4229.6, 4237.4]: 135.2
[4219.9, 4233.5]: 136.5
